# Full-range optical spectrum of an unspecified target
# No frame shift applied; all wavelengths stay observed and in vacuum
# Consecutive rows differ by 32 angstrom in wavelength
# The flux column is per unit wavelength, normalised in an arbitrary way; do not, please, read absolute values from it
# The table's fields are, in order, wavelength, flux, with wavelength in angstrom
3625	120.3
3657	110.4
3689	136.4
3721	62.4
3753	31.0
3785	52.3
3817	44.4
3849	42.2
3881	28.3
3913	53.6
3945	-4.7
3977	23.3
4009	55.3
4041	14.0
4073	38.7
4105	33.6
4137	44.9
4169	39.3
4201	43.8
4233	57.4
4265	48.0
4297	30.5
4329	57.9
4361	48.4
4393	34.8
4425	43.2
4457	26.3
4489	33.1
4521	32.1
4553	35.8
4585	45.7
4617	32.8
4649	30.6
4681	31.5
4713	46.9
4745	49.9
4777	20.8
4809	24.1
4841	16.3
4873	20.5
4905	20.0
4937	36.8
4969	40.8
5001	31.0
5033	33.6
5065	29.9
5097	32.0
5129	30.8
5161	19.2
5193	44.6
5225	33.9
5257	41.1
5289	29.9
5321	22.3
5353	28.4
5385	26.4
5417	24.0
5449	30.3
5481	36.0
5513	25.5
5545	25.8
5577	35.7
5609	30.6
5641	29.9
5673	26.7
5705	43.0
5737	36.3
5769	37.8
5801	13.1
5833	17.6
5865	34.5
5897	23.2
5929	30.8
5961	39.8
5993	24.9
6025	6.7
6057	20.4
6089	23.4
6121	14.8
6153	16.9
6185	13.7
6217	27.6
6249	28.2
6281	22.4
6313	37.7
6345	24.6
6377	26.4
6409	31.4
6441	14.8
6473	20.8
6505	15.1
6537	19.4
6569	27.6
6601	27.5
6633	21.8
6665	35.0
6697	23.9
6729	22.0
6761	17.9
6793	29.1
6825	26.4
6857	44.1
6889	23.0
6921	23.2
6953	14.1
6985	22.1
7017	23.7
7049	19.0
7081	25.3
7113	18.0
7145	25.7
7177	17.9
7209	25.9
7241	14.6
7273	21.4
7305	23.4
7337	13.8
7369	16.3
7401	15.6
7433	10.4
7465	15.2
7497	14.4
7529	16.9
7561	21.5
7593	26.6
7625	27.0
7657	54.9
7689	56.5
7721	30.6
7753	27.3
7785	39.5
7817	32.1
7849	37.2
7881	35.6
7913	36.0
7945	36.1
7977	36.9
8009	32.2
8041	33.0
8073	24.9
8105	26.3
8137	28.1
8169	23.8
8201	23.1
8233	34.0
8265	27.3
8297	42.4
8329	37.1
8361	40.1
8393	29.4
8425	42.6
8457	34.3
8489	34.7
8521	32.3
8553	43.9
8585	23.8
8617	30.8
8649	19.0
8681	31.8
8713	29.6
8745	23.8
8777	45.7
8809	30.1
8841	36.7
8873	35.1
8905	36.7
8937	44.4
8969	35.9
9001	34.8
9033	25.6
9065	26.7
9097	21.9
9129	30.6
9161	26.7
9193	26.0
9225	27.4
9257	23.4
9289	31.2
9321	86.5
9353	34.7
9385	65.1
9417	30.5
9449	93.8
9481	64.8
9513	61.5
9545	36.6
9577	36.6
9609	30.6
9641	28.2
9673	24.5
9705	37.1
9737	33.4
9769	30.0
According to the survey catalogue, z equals 1.058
